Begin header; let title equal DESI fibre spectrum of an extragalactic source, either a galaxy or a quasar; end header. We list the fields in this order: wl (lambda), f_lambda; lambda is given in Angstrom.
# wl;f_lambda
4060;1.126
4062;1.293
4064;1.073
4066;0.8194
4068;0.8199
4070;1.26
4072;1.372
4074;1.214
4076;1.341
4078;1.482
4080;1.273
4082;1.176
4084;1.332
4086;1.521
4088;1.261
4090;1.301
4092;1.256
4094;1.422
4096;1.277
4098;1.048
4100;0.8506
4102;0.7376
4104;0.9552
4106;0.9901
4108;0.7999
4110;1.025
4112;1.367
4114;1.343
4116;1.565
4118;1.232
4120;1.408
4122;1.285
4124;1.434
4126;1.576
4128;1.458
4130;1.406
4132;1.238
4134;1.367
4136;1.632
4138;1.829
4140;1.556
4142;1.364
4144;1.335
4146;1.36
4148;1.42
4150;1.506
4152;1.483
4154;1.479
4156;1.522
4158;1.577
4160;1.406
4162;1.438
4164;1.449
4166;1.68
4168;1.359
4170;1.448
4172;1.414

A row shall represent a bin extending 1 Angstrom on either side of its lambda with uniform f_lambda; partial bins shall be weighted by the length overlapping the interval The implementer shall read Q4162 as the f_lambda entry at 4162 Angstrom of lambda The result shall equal 1.438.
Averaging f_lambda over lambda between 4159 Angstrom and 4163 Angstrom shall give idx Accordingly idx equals 1.42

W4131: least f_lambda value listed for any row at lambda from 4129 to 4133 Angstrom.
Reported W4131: 1.238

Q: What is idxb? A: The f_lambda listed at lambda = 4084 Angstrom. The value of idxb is 1.332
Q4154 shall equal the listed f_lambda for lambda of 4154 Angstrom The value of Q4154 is 1.479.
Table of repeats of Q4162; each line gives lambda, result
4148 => 1.42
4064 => 1.073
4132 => 1.238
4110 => 1.025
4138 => 1.829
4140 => 1.556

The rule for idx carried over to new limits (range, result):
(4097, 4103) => 0.879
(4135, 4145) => 1.54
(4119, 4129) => 1.43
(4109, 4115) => 1.24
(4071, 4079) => 1.35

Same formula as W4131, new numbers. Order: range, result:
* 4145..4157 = 1.36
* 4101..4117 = 0.7376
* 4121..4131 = 1.285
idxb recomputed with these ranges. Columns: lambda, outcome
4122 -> 1.285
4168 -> 1.359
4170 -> 1.448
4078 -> 1.482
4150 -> 1.506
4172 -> 1.414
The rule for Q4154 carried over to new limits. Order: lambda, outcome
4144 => 1.335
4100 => 0.8506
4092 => 1.256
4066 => 0.8194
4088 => 1.261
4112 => 1.367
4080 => 1.273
